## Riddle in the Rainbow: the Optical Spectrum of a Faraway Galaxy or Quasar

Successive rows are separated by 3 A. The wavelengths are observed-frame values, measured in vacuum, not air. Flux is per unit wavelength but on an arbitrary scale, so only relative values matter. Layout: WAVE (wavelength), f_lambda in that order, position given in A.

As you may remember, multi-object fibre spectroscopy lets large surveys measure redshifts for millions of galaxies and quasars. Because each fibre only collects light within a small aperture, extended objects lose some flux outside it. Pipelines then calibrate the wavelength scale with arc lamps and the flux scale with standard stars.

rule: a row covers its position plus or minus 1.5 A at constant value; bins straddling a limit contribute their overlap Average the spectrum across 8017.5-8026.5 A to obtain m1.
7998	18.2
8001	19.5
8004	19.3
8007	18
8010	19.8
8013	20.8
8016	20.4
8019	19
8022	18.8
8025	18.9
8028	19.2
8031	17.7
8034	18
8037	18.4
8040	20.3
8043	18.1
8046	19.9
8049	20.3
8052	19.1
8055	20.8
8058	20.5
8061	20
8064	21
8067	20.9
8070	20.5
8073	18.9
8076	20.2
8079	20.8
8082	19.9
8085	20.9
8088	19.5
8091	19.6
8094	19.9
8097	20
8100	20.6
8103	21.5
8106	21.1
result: 18.9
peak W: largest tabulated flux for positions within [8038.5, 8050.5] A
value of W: 20.3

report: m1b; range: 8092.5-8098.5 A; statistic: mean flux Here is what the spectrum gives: 19.9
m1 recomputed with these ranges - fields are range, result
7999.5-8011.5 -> 19.2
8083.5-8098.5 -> 20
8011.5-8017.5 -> 20.6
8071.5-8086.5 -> 20.1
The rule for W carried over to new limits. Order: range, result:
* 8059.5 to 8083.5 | 21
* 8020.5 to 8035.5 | 19.2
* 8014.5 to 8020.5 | 20.4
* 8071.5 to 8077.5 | 20.2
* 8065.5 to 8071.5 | 20.9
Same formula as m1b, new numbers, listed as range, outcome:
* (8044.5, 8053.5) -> 19.8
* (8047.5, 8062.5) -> 20.1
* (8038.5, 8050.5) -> 19.7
